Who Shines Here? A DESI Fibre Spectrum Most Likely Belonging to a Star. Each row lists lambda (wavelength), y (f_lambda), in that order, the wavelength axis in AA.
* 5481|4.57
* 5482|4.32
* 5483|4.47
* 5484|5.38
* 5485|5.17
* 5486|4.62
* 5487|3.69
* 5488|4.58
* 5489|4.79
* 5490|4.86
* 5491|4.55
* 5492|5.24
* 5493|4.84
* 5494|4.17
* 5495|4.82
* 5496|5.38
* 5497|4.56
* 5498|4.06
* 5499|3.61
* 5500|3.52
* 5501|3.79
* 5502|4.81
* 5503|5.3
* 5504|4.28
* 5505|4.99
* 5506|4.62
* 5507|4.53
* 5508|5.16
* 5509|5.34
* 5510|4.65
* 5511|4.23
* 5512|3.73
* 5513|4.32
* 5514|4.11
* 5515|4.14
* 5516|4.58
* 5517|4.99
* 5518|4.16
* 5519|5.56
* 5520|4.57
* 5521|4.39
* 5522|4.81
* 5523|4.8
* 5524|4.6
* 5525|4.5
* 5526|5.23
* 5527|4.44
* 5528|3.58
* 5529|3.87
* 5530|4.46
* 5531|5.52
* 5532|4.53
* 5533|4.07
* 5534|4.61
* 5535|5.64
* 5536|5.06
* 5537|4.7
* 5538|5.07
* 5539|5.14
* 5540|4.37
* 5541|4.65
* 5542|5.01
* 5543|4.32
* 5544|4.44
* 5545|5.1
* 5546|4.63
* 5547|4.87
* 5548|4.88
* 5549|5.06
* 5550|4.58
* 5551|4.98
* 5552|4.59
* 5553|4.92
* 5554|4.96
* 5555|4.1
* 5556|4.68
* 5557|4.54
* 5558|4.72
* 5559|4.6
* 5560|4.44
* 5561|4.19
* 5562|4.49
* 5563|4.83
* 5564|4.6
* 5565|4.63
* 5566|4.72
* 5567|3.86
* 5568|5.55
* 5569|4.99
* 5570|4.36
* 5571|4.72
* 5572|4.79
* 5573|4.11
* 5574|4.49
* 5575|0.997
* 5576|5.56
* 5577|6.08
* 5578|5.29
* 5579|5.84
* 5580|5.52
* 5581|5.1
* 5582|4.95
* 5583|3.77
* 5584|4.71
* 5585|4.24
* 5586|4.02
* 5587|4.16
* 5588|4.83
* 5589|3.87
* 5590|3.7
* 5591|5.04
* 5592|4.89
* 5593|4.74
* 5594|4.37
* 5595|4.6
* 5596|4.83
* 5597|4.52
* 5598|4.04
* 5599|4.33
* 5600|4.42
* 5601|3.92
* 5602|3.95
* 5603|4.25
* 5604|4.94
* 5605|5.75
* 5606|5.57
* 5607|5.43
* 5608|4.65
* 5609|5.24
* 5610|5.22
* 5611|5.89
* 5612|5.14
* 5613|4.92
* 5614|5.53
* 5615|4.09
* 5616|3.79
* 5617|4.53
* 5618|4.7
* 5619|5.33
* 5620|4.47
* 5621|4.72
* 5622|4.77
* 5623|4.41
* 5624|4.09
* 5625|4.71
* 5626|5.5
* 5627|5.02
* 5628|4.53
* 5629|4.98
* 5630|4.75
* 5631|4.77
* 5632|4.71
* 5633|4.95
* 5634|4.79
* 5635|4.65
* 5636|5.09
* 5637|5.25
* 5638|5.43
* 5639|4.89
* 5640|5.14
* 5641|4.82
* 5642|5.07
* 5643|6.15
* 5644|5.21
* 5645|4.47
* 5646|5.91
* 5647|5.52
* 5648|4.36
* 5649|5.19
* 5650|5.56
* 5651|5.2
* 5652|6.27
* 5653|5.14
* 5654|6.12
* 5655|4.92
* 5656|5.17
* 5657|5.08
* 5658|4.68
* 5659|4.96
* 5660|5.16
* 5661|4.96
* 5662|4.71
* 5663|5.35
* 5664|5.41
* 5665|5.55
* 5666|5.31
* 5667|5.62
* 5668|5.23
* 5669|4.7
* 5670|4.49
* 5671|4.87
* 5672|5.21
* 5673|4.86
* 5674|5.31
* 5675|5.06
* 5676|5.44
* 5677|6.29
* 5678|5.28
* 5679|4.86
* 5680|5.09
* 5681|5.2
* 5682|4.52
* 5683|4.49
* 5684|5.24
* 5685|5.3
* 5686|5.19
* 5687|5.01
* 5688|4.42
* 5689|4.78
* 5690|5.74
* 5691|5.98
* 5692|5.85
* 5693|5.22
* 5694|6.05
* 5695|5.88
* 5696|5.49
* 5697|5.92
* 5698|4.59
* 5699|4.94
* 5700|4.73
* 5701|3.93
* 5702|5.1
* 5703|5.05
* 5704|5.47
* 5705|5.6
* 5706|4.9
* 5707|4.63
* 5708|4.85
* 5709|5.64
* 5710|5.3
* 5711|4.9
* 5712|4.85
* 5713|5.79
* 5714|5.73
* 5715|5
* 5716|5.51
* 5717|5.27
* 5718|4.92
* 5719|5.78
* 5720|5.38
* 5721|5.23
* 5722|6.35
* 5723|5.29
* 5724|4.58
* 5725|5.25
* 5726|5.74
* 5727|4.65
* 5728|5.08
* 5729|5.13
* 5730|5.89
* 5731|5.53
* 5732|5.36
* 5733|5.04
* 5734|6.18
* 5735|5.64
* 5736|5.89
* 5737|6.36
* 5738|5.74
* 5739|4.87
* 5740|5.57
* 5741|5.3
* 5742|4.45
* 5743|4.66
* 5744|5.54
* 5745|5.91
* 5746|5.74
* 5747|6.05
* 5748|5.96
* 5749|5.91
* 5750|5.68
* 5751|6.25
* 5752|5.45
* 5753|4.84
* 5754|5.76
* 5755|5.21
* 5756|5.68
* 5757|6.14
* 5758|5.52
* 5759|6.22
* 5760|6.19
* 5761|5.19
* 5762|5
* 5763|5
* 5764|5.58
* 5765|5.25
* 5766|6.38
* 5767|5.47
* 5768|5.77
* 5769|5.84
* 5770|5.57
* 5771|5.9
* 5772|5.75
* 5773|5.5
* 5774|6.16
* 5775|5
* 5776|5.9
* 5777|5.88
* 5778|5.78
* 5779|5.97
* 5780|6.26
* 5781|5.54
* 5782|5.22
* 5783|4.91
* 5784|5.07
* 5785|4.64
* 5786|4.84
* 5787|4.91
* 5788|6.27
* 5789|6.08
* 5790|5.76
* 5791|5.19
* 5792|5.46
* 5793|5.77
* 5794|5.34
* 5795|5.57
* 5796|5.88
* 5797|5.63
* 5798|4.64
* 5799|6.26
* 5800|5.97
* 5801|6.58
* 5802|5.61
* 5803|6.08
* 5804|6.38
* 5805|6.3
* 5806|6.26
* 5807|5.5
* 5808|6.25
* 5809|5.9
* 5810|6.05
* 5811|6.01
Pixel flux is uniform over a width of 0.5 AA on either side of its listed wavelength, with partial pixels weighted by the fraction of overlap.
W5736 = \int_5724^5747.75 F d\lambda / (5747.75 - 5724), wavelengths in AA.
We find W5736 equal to 5.45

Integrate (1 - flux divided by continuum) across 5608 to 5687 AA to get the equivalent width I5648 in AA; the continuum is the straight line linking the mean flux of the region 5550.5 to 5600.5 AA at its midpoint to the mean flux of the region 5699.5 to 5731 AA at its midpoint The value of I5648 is -2.33 AA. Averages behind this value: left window 4.59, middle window 5.05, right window 5.22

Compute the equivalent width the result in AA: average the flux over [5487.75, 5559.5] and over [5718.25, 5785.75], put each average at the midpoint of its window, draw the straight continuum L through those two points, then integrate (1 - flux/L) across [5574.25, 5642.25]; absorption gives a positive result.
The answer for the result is 3.1 AA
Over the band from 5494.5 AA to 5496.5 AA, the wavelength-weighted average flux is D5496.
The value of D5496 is 5.1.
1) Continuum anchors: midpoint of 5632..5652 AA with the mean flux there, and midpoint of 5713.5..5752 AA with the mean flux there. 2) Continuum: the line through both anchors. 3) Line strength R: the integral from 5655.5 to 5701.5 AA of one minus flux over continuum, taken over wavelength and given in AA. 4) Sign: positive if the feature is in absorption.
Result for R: 1.2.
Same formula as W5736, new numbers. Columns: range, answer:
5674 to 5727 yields 5.24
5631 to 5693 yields 5.16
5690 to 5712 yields 5.24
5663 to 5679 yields 5.23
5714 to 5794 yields 5.53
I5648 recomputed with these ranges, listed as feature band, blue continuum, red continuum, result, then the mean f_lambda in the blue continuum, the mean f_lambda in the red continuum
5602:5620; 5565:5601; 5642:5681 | -0.6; 4.56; 5.23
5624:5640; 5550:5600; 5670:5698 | 0.1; 4.59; 5.25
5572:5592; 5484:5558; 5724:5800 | 1.3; 4.64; 5.55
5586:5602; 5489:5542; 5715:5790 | 1.7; 4.61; 5.53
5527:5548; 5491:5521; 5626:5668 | 0.0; 4.55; 5.15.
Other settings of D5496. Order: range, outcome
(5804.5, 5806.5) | 6.28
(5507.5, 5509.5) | 5.25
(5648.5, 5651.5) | 5.32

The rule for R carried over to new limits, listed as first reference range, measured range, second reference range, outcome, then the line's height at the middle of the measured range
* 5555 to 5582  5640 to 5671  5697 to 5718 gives -1.6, 4.94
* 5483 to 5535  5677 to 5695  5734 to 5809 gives 0.2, 5.3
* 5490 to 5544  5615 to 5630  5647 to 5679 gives 1.1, 5.04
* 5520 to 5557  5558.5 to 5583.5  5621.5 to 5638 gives 0.4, 4.74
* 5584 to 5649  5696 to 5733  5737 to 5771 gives 0.9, 5.36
